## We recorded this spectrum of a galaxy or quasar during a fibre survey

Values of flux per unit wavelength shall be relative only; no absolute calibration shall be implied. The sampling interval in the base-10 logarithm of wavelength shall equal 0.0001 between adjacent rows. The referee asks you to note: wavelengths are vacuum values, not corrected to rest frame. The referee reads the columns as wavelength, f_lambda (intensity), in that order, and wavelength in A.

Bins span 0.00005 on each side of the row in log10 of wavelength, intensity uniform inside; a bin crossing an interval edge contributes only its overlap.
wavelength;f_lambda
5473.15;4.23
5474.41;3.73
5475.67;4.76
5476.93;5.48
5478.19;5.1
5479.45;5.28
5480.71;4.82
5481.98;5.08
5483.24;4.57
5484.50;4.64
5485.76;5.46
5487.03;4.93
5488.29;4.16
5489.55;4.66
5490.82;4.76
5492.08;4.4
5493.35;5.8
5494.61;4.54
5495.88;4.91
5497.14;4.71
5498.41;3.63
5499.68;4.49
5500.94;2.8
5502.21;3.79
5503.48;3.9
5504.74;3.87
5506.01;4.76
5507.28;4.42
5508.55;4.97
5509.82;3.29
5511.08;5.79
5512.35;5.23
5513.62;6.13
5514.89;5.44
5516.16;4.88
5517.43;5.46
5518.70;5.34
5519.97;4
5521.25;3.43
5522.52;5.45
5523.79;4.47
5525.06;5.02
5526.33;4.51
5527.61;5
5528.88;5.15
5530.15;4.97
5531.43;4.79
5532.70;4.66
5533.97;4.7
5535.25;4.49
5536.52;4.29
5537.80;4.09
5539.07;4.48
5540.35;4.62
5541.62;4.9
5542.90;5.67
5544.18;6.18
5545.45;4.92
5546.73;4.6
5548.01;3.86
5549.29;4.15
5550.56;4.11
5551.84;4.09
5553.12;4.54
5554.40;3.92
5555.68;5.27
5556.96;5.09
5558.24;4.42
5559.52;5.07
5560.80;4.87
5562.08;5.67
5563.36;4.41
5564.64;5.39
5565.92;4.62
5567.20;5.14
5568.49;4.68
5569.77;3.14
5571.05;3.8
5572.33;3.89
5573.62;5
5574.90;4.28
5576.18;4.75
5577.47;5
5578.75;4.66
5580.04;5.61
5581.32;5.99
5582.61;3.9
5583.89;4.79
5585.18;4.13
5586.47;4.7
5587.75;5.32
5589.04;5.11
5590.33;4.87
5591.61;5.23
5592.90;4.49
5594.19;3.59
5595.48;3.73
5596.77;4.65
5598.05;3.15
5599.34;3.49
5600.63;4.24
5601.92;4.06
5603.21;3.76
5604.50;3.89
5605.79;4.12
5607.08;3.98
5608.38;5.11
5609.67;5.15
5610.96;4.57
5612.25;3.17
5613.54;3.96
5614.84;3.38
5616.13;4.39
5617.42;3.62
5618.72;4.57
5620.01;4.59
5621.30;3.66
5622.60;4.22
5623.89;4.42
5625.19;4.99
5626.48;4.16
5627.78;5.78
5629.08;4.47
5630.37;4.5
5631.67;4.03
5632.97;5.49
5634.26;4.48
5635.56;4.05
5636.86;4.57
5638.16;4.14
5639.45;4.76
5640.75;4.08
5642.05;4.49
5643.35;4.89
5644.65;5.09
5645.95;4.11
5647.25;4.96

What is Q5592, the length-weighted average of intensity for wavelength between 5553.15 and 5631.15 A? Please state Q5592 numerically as 4.48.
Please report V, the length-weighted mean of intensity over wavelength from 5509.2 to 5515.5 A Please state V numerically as 5.19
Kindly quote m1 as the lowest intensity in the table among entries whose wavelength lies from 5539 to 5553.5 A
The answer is 3.86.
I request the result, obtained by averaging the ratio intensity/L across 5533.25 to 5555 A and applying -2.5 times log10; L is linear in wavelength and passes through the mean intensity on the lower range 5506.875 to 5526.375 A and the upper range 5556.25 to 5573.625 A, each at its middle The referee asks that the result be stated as 0.04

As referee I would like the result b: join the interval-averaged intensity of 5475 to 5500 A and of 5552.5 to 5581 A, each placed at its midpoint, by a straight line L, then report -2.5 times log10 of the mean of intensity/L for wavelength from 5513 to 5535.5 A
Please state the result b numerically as -0.03 mag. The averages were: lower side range 4.81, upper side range 4.71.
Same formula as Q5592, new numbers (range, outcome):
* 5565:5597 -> 4.61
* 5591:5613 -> 4.14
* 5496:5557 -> 4.63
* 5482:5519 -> 4.68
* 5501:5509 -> 4.16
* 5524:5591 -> 4.72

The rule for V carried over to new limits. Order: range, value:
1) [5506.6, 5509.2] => 4.68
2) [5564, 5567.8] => 5.05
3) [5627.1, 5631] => 4.91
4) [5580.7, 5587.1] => 4.69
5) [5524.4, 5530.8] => 4.93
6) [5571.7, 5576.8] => 4.48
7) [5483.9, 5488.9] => 4.8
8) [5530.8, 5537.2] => 4.58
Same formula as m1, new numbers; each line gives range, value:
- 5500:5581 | 2.8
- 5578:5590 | 3.9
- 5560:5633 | 3.14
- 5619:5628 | 3.66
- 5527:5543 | 4.09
